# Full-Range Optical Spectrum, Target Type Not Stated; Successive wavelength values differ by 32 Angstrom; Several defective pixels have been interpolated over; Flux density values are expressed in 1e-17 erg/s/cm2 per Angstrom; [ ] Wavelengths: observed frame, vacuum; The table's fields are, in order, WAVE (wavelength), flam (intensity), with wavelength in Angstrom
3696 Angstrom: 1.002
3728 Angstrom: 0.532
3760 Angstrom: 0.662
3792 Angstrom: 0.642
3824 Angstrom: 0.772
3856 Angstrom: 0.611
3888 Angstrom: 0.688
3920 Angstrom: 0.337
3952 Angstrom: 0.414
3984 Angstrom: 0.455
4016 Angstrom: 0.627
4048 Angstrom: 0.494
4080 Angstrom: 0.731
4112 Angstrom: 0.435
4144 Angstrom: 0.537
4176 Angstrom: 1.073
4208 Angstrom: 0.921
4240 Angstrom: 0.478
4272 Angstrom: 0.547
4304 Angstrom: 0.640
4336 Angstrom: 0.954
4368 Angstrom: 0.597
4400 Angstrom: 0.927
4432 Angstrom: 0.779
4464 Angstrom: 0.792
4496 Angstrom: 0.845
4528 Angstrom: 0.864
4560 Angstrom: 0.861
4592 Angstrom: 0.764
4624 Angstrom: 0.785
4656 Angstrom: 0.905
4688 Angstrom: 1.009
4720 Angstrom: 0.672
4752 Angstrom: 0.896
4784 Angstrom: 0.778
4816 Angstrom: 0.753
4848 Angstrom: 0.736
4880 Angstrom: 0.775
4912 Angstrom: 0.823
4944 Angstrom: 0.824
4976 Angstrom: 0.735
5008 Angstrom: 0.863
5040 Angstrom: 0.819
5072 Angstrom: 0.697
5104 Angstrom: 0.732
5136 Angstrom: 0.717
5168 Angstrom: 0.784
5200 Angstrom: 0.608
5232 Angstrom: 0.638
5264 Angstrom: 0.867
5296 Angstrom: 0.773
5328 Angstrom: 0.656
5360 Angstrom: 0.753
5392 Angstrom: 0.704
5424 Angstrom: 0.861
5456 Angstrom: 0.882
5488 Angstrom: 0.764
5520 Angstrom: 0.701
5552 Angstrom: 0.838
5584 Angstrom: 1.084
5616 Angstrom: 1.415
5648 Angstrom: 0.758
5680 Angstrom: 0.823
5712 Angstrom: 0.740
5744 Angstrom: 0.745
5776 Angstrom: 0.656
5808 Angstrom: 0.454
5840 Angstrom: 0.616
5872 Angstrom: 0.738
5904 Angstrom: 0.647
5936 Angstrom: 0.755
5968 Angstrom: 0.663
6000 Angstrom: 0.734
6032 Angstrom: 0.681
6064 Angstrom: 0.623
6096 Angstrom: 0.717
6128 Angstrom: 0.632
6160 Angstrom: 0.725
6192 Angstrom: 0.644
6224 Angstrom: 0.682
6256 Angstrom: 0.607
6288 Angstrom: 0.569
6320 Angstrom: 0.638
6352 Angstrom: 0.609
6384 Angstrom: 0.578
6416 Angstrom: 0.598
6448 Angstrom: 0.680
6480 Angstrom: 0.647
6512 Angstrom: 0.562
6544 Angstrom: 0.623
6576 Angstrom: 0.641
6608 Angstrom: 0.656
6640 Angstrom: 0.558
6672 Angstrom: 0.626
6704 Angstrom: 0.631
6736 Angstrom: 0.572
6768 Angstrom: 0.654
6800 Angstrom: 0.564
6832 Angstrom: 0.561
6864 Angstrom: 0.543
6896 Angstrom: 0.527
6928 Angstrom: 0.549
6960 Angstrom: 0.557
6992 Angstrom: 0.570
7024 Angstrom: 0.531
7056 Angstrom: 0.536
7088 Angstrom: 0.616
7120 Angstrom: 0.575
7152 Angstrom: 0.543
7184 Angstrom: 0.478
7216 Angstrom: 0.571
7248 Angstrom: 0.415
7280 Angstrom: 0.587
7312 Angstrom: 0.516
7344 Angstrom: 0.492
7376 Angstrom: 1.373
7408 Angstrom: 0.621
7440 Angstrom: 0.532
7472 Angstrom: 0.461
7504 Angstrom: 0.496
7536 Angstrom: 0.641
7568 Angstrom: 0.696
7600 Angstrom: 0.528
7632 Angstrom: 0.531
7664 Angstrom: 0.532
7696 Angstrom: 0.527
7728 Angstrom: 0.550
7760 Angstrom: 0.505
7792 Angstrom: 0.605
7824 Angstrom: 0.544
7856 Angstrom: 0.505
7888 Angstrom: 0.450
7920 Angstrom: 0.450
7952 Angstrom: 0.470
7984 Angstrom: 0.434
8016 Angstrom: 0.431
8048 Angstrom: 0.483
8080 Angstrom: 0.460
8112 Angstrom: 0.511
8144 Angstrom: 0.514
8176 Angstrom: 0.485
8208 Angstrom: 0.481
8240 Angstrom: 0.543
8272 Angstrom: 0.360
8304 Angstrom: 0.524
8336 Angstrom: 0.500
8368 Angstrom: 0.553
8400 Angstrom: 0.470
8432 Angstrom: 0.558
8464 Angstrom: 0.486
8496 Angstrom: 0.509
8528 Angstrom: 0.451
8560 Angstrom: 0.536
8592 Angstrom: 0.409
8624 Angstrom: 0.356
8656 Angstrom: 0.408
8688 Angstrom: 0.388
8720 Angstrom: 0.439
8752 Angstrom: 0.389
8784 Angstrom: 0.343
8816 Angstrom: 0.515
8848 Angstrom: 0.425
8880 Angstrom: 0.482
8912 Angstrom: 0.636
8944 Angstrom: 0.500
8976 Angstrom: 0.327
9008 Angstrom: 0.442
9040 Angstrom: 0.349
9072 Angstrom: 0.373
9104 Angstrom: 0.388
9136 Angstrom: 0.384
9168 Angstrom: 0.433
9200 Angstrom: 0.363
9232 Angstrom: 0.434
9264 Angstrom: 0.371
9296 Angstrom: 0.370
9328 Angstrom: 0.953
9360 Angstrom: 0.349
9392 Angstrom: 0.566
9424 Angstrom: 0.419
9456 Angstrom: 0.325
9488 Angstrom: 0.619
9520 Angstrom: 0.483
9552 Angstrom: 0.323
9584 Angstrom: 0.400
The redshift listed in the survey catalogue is 0.124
